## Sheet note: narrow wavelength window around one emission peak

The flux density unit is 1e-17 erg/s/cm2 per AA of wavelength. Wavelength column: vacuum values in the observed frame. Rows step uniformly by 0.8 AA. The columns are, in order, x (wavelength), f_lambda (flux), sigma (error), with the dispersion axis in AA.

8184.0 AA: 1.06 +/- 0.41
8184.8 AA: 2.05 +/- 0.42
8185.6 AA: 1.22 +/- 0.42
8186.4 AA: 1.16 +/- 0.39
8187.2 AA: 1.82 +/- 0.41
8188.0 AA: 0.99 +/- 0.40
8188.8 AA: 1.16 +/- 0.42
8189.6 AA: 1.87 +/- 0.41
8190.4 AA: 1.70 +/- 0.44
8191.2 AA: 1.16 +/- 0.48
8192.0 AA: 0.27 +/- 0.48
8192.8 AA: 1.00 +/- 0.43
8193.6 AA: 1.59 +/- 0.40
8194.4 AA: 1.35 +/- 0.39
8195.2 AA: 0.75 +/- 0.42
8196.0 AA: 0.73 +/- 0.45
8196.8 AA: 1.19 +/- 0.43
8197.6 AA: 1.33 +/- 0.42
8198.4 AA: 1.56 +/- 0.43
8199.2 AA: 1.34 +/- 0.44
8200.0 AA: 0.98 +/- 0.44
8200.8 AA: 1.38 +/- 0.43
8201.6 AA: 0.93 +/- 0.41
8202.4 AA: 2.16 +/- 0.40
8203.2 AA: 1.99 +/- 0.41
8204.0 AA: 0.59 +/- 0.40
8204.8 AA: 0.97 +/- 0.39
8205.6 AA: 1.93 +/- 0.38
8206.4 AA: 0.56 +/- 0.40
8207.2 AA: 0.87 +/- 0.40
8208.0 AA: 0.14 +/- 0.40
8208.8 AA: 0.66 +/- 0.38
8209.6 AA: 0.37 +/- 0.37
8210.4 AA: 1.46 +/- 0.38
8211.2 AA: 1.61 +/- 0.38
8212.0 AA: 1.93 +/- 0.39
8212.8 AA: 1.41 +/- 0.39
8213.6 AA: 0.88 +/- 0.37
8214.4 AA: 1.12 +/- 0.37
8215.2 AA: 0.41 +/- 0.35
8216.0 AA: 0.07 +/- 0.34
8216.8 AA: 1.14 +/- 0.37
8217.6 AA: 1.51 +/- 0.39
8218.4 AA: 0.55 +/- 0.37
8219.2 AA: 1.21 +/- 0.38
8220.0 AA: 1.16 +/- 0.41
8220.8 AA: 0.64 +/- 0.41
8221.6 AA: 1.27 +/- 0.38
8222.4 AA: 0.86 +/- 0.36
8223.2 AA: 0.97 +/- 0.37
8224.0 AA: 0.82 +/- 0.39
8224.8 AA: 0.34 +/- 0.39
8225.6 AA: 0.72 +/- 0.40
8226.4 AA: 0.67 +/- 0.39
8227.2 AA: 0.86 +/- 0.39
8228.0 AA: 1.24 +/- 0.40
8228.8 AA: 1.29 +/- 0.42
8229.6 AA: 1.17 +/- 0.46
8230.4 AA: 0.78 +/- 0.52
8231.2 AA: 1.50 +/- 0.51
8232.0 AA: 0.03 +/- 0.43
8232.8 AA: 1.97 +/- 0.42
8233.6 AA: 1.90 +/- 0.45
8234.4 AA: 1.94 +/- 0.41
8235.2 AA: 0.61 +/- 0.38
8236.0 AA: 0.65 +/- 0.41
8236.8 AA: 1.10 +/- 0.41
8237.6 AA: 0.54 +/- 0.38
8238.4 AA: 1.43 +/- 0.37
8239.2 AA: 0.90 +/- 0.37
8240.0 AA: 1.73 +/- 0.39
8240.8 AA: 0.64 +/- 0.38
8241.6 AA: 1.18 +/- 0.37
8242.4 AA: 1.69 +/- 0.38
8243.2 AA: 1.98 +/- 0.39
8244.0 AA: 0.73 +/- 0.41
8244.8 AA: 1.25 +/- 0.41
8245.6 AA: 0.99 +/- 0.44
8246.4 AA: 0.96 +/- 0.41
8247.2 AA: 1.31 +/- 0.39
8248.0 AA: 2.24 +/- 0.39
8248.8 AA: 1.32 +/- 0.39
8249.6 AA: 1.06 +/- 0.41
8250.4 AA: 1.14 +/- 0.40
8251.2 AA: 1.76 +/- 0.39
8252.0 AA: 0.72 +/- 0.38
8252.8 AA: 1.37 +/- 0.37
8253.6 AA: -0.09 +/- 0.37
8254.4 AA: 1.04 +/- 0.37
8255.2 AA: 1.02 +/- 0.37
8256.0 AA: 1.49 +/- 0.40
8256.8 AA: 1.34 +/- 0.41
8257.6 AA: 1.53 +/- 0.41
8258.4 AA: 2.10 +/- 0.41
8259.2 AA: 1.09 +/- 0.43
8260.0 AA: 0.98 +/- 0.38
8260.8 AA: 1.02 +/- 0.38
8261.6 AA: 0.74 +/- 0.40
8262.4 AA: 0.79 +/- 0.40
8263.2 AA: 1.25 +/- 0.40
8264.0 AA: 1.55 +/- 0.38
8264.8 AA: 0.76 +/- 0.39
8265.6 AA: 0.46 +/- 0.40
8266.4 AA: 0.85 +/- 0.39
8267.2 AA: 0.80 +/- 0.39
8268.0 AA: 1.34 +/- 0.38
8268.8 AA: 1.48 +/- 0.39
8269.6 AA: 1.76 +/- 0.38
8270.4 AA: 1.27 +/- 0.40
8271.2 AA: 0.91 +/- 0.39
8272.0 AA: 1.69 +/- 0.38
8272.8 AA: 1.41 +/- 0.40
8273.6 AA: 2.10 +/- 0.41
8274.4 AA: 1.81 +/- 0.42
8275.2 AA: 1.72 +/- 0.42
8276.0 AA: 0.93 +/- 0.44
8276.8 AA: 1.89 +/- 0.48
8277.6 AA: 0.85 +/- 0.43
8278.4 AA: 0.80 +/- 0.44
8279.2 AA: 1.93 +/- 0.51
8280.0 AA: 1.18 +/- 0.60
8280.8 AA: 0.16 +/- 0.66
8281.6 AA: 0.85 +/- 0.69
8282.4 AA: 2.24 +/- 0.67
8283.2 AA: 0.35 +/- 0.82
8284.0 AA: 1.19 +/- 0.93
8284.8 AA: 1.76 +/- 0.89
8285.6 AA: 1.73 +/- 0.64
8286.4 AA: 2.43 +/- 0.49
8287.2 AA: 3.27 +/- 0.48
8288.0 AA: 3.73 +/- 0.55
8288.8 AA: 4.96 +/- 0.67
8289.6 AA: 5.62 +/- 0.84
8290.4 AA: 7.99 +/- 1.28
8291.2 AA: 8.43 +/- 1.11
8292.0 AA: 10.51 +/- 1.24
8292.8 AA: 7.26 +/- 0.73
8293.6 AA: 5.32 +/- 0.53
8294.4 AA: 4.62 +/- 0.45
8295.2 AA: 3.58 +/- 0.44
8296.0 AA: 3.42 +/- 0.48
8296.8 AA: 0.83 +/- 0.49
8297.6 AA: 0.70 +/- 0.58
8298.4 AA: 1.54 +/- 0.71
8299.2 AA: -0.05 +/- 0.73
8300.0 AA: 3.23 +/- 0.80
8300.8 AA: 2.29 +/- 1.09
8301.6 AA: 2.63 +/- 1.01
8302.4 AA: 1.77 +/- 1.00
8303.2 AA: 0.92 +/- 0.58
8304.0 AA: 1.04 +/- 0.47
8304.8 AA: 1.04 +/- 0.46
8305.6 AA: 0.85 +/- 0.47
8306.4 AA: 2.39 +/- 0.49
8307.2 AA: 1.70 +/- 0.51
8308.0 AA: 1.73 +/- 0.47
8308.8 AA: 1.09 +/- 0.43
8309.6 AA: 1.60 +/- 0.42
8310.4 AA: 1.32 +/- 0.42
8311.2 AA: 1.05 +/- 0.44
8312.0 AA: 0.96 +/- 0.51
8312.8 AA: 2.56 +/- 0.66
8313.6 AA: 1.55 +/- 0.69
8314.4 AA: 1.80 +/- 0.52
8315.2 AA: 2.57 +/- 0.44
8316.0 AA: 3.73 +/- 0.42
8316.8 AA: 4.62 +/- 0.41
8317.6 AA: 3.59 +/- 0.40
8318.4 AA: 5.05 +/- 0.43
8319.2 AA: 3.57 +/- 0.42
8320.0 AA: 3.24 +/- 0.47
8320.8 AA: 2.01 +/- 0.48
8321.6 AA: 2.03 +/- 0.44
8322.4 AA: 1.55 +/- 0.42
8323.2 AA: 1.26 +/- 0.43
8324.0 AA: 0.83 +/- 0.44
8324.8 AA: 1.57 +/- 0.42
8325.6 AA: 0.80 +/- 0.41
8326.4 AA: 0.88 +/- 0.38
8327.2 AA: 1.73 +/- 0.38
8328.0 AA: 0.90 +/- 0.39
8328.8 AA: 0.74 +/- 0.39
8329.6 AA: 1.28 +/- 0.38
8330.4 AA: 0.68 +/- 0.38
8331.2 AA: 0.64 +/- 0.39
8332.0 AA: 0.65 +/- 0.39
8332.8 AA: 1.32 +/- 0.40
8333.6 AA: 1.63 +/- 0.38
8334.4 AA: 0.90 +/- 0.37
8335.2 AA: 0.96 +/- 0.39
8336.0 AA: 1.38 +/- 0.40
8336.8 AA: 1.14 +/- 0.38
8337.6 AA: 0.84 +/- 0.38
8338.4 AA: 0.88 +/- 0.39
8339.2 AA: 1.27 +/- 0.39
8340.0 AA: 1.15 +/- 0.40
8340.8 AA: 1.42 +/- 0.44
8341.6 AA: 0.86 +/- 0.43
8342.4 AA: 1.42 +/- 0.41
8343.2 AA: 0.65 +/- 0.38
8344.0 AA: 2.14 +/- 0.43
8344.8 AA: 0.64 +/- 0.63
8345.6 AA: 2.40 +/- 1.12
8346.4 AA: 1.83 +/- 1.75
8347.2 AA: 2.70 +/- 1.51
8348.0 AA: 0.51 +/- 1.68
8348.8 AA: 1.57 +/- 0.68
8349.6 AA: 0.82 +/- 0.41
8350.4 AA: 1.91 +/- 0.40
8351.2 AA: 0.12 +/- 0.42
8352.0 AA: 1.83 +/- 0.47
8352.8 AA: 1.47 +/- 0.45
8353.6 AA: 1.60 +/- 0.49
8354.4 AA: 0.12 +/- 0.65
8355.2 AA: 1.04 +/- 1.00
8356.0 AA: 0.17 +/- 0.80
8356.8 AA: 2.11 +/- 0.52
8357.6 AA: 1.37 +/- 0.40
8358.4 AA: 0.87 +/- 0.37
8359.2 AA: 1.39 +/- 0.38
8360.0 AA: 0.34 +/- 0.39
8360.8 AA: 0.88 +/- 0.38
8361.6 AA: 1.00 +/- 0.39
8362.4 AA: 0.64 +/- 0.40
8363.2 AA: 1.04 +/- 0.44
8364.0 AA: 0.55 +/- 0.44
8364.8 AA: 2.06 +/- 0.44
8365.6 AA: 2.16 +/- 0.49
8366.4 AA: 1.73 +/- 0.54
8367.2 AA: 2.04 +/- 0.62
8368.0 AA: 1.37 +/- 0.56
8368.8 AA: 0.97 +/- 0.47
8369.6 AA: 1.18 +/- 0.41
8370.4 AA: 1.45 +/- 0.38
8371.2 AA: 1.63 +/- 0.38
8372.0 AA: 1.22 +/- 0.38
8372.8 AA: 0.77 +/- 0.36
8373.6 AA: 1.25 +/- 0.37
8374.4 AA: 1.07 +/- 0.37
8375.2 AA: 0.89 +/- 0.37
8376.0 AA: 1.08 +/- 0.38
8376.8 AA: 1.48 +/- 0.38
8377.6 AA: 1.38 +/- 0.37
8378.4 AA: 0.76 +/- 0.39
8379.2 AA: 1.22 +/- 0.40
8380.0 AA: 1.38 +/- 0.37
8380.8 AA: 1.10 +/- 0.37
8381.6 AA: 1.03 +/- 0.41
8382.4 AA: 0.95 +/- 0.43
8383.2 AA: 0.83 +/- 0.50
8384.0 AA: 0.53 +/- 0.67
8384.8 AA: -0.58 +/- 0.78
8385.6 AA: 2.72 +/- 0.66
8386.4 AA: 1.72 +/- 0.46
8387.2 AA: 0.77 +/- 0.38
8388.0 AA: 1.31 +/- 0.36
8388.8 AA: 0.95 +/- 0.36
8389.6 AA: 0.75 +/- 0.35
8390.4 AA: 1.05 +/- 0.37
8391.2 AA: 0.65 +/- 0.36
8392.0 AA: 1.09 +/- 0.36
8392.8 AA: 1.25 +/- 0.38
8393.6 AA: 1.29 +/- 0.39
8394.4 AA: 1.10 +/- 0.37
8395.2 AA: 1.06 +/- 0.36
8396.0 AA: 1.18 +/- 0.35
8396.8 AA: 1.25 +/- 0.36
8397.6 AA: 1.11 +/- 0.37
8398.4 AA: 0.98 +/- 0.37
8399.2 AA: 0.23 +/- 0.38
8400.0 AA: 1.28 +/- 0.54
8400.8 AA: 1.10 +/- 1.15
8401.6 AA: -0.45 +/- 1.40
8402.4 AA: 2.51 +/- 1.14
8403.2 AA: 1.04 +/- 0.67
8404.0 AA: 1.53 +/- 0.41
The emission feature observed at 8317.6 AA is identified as [N II]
